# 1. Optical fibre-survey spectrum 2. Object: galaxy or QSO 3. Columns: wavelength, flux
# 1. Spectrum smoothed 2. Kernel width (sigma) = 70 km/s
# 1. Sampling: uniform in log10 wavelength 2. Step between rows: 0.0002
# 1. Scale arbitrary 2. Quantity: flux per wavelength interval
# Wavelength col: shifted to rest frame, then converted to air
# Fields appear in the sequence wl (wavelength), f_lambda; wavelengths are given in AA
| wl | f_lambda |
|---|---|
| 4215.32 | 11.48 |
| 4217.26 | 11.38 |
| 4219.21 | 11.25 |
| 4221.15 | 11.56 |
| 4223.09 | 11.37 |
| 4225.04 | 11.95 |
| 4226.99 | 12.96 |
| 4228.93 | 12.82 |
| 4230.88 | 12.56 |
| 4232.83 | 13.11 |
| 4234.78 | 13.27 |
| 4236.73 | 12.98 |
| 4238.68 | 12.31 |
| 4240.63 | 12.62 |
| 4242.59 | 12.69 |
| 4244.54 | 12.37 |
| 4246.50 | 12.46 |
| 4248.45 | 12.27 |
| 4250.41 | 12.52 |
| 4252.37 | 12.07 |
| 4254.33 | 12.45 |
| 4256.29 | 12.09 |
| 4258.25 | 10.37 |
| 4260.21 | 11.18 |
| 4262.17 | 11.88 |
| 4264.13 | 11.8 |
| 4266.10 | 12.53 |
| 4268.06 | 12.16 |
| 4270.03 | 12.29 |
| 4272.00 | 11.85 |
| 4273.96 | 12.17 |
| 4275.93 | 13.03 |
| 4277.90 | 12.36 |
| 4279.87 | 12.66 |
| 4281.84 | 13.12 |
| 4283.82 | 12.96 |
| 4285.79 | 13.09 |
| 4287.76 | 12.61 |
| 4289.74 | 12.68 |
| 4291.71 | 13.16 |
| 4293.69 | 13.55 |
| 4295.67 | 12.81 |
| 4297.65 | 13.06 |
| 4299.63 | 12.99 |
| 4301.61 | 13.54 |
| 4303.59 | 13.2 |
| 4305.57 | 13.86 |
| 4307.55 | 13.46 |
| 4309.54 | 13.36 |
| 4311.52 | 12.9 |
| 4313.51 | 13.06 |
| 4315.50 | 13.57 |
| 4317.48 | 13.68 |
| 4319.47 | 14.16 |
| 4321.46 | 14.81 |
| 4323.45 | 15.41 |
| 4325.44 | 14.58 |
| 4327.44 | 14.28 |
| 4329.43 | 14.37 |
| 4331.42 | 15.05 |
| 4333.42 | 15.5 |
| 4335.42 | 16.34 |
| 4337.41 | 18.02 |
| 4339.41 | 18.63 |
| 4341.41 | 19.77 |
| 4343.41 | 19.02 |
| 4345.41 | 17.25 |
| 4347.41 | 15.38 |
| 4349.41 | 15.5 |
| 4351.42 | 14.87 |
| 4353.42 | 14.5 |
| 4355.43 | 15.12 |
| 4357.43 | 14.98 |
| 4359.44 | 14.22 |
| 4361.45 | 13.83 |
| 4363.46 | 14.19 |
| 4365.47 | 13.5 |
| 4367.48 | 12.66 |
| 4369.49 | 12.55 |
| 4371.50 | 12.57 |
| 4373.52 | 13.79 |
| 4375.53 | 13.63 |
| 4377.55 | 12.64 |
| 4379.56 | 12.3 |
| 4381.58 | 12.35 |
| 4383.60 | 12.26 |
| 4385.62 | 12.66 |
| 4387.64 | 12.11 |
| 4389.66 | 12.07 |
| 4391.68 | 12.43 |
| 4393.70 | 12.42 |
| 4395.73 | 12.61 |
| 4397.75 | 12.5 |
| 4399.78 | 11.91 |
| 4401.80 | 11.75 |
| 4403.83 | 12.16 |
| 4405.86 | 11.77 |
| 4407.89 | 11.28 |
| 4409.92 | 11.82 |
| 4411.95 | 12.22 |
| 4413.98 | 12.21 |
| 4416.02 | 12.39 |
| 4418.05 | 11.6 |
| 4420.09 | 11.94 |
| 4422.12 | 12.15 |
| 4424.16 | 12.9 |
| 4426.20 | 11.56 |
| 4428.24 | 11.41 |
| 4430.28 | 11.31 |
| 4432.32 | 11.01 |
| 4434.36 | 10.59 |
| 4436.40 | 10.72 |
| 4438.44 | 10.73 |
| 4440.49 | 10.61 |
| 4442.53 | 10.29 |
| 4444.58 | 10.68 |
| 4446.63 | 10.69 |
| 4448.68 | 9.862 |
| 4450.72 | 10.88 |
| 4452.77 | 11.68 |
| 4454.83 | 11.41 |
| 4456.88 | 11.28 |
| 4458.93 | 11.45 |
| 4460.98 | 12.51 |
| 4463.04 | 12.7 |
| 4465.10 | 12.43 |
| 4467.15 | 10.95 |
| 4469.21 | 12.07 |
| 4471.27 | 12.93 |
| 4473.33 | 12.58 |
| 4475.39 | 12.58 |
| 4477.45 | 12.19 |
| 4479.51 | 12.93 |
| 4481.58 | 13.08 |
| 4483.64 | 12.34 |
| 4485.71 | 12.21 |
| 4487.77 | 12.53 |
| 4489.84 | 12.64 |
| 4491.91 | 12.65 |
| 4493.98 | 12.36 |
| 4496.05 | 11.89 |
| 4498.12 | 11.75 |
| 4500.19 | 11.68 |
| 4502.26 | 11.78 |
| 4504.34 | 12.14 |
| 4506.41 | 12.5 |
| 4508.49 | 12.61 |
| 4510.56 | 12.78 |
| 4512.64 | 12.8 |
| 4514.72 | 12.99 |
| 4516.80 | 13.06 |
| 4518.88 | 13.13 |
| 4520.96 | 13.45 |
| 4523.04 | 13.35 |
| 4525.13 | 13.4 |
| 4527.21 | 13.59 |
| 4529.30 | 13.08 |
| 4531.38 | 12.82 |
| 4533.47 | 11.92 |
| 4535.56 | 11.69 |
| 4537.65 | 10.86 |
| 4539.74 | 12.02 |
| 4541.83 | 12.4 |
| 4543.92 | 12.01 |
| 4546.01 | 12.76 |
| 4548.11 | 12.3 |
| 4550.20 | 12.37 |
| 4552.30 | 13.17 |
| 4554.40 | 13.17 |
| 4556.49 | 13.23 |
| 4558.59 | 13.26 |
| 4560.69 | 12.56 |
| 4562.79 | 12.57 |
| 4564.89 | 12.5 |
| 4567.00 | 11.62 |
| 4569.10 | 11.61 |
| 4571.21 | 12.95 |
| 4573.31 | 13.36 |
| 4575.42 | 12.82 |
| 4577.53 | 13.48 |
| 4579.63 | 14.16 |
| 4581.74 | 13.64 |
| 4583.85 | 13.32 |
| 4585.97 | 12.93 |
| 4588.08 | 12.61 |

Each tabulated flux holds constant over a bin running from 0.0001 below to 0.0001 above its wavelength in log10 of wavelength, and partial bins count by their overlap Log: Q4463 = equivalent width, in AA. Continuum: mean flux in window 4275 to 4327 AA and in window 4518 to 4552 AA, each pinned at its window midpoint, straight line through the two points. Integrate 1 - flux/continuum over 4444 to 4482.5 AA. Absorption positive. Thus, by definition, 2.9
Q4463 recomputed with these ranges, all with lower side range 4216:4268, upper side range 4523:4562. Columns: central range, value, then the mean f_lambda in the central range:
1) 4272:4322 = -3.65 AA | 13.2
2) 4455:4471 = 0.72 AA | 11.9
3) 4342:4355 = -4.03 AA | 16.2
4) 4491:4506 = 0.59 AA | 12.1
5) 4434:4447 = 1.93 AA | 10.6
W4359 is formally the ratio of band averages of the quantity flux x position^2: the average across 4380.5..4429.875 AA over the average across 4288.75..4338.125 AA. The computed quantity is 0.90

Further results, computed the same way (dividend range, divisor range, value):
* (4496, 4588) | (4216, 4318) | 1.14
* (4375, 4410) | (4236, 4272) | 1.07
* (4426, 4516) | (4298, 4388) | 0.87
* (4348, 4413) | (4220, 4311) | 1.09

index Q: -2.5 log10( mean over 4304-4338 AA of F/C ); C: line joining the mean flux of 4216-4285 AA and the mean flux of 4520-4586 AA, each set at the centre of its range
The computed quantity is -0.17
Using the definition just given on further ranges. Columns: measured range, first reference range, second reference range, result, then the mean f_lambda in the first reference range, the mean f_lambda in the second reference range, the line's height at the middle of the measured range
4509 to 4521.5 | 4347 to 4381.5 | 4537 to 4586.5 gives 0.00 mag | 13.8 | 12.7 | 13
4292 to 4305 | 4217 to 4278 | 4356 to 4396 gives -0.06 mag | 12.2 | 13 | 12.5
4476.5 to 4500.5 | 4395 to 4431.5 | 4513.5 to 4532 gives 0.04 mag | 12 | 13.2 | 12.8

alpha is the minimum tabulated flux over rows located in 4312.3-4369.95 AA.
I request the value 12.55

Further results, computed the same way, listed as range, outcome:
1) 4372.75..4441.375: 10.59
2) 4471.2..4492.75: 12.19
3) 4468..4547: 10.86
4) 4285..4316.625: 12.61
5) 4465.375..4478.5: 10.95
